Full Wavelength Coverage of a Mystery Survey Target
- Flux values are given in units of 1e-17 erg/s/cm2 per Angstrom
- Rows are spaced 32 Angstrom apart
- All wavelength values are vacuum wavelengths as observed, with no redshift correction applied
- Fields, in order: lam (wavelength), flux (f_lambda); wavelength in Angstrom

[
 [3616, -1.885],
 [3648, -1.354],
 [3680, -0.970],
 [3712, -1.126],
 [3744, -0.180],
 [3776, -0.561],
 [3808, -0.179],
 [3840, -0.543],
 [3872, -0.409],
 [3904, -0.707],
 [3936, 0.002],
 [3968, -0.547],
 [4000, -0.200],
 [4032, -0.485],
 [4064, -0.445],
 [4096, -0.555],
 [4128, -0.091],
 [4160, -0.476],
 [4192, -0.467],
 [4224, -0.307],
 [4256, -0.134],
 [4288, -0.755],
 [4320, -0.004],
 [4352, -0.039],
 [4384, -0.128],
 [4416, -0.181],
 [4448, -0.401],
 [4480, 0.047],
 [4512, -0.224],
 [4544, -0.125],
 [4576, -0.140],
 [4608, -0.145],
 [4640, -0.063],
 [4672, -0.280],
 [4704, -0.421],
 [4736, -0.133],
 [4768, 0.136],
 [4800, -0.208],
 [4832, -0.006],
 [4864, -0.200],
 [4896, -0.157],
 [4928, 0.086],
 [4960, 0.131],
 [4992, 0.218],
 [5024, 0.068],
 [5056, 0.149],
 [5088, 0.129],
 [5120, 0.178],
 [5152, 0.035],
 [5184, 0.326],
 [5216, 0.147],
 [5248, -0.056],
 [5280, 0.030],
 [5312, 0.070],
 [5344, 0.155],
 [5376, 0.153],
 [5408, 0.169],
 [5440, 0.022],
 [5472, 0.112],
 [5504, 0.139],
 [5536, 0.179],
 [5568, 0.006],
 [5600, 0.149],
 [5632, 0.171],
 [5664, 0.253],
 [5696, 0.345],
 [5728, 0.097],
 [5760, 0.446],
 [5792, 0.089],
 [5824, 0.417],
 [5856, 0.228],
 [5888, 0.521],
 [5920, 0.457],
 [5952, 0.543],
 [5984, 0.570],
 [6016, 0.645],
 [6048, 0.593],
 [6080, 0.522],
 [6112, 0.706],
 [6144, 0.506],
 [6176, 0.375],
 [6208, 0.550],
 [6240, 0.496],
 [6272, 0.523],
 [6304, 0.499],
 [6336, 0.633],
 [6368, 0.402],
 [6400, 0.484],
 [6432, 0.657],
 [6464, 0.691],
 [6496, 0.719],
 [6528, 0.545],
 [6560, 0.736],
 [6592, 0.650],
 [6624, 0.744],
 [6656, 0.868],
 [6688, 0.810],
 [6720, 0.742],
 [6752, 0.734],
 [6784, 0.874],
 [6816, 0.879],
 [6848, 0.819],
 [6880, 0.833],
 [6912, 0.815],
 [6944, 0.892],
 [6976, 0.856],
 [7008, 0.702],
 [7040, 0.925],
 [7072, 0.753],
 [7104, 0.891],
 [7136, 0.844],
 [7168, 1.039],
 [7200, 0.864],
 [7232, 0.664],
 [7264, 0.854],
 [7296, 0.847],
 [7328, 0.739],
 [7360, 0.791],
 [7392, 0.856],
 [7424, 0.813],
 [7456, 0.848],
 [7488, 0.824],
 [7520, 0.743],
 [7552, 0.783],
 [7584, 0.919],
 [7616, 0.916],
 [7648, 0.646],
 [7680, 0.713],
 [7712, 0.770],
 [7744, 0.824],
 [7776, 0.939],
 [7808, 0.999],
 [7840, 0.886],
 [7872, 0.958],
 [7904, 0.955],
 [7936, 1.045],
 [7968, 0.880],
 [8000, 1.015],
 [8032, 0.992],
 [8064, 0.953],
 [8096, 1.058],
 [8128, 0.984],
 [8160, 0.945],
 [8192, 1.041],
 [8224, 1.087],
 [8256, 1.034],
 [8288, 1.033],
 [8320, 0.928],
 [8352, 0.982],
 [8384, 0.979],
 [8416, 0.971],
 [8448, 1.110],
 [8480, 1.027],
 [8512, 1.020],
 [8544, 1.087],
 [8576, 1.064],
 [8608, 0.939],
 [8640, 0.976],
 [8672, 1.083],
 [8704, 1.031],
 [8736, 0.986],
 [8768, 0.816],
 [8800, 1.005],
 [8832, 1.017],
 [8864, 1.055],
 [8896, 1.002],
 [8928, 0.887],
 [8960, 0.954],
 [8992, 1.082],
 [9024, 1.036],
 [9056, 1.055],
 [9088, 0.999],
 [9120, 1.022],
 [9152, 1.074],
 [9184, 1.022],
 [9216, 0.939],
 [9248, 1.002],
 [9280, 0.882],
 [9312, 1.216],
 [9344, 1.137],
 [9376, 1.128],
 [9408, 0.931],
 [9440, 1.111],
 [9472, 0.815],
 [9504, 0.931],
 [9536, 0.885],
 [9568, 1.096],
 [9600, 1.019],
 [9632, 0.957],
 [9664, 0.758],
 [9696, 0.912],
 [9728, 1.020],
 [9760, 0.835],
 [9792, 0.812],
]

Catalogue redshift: 0.49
